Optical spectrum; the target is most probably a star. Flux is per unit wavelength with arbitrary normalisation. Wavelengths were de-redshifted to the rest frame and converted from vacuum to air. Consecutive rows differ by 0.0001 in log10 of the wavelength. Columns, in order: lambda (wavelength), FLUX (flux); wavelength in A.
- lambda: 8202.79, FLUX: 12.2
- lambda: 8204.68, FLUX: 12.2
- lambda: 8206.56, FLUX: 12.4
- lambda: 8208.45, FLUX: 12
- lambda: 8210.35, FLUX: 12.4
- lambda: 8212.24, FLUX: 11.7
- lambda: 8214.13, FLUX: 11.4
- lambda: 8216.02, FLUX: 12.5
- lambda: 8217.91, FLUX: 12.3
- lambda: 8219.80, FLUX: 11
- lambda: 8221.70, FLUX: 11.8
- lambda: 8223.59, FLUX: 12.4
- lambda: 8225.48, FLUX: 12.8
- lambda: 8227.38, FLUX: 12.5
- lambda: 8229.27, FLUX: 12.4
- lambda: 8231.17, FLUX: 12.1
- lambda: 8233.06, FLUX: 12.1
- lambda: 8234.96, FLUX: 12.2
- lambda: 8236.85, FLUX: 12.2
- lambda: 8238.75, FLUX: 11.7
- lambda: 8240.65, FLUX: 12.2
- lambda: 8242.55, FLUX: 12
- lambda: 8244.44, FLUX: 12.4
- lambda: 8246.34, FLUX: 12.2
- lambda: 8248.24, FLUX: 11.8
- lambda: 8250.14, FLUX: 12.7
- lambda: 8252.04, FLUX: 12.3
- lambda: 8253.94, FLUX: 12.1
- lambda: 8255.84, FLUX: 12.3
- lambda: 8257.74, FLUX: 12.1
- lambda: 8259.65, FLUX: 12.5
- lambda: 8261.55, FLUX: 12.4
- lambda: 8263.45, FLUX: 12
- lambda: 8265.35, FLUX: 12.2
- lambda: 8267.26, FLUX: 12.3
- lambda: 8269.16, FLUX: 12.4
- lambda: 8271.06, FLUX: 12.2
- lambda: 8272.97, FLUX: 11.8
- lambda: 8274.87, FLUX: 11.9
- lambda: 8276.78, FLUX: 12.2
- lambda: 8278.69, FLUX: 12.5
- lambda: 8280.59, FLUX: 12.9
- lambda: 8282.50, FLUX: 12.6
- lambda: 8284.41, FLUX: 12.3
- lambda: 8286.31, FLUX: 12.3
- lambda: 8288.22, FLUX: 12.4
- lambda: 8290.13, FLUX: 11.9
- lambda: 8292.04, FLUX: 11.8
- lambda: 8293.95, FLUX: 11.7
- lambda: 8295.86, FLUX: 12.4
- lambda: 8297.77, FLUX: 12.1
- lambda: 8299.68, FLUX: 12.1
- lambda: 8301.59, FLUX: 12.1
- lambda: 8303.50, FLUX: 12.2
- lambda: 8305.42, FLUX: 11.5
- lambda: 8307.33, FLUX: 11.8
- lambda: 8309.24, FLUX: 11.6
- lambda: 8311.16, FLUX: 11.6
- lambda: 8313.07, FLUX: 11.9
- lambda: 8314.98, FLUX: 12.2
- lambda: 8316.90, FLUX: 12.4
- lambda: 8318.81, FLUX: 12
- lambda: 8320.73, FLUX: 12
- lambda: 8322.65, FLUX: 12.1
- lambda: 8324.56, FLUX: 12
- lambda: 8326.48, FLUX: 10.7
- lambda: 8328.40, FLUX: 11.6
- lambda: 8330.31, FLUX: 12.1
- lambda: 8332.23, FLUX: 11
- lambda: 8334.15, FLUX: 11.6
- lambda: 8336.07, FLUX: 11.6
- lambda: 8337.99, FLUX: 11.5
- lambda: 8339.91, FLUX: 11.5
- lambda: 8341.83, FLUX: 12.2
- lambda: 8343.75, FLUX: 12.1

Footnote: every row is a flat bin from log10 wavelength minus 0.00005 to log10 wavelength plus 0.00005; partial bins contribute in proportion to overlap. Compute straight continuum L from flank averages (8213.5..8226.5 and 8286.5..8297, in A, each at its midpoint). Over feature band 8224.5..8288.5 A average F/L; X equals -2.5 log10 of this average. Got -0.02 mag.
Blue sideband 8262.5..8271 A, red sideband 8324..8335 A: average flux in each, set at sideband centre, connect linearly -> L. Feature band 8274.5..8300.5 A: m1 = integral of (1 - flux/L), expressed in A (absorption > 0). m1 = -0.5 A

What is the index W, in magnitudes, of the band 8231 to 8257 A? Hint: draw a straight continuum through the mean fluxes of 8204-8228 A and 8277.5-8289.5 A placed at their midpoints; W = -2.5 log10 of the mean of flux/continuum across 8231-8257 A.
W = 0.01 mag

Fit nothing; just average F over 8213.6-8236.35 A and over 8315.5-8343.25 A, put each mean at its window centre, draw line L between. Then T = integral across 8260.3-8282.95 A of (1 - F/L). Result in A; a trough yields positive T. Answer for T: -0.6 A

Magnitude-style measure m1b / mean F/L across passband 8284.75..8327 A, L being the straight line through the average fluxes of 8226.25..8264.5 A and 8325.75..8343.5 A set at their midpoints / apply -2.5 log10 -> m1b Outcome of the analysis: -0.02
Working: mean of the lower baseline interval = 12.2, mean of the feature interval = 12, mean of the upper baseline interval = 11.6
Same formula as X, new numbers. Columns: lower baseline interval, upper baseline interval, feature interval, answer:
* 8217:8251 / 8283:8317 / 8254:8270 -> -0.015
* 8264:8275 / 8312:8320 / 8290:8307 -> 0.014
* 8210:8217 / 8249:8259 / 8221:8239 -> -0.013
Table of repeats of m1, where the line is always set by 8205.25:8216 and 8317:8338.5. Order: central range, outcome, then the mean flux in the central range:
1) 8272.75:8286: -0.57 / 12.3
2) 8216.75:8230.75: -0.21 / 12.2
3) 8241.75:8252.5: -0.28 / 12.2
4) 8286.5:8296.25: -0.20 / 12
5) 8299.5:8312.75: -0.09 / 11.8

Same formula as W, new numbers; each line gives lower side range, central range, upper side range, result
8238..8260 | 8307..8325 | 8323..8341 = -0.03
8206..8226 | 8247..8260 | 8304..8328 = -0.03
